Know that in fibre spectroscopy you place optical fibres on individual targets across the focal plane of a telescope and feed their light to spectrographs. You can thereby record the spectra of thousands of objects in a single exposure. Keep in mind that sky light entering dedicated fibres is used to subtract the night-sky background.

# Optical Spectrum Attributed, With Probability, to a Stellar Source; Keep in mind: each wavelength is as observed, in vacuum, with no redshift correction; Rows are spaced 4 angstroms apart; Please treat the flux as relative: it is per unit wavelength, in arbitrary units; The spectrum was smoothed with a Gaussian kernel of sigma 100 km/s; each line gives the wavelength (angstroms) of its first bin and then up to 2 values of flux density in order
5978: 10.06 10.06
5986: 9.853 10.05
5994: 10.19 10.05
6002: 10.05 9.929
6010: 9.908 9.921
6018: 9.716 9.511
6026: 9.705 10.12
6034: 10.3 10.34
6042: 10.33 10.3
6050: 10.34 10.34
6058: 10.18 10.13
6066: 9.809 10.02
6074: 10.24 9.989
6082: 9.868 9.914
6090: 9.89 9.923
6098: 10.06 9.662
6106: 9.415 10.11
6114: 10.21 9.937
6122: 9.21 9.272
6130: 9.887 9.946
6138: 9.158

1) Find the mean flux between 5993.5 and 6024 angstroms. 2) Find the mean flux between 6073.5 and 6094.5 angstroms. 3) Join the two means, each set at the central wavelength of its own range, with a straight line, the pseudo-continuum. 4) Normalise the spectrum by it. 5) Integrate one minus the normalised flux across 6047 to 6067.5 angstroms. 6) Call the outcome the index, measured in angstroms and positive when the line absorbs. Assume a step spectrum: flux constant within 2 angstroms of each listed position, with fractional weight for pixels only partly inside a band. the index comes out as -0.5 angstroms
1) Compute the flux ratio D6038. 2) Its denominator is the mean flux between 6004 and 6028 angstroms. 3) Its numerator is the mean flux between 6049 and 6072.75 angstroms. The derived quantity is 1.04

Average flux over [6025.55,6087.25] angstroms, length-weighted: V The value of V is 10.1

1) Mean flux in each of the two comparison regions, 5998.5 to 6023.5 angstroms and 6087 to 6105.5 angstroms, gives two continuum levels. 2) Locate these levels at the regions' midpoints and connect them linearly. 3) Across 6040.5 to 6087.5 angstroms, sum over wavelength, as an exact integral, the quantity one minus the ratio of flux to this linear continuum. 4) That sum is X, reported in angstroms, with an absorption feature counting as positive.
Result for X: -1.3 angstroms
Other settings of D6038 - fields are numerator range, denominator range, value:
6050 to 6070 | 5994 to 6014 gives 1.01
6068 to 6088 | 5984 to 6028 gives 1.01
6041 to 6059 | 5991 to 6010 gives 1.03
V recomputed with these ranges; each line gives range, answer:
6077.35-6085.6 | 9.92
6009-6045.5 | 10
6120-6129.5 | 9.34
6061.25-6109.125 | 9.91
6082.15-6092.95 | 9.9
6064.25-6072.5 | 9.94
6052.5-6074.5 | 10.1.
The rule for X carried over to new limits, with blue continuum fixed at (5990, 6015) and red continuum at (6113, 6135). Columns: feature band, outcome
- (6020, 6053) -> -0.6 angstroms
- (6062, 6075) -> -0.2 angstroms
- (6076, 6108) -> -0.2 angstroms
